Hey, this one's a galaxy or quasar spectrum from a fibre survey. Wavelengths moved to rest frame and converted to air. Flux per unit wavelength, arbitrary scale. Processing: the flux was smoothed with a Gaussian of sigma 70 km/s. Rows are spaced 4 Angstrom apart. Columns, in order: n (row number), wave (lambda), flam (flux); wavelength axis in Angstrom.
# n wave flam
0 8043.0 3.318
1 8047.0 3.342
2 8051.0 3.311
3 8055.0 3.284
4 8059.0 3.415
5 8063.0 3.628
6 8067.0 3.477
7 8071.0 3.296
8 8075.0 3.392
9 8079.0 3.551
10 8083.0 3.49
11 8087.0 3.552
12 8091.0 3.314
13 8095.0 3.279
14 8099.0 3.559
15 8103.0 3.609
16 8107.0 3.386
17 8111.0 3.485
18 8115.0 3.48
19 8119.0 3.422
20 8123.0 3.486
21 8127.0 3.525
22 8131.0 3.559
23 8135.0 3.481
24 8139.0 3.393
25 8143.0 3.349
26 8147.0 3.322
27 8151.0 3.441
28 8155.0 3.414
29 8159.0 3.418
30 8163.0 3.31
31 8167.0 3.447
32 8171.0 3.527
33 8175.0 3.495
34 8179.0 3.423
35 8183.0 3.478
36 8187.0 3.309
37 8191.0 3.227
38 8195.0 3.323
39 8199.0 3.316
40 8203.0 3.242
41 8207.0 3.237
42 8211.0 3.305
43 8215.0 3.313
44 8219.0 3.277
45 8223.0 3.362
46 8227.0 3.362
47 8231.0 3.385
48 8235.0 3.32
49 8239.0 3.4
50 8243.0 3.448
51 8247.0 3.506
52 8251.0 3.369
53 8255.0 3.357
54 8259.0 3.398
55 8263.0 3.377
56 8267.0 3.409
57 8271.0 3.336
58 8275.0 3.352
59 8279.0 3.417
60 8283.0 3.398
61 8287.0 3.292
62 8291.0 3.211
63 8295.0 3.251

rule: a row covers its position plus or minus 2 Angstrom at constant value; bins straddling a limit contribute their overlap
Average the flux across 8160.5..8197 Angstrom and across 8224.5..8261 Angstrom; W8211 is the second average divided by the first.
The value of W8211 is 1.0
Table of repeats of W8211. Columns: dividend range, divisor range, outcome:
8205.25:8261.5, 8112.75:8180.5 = 0.98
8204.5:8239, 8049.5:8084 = 0.97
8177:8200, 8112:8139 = 0.96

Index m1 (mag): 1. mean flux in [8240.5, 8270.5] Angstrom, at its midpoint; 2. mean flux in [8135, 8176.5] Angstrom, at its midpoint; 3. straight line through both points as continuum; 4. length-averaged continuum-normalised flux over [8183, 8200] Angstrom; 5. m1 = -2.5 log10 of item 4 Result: 0.03 mag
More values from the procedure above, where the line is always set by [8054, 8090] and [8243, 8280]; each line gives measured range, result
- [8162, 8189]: 0.00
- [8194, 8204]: 0.04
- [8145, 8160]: 0.01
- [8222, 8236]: 0.01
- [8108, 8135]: -0.02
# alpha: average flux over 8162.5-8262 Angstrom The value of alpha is 3.37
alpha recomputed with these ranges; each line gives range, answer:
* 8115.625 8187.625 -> 3.44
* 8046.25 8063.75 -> 3.38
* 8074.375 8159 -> 3.45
